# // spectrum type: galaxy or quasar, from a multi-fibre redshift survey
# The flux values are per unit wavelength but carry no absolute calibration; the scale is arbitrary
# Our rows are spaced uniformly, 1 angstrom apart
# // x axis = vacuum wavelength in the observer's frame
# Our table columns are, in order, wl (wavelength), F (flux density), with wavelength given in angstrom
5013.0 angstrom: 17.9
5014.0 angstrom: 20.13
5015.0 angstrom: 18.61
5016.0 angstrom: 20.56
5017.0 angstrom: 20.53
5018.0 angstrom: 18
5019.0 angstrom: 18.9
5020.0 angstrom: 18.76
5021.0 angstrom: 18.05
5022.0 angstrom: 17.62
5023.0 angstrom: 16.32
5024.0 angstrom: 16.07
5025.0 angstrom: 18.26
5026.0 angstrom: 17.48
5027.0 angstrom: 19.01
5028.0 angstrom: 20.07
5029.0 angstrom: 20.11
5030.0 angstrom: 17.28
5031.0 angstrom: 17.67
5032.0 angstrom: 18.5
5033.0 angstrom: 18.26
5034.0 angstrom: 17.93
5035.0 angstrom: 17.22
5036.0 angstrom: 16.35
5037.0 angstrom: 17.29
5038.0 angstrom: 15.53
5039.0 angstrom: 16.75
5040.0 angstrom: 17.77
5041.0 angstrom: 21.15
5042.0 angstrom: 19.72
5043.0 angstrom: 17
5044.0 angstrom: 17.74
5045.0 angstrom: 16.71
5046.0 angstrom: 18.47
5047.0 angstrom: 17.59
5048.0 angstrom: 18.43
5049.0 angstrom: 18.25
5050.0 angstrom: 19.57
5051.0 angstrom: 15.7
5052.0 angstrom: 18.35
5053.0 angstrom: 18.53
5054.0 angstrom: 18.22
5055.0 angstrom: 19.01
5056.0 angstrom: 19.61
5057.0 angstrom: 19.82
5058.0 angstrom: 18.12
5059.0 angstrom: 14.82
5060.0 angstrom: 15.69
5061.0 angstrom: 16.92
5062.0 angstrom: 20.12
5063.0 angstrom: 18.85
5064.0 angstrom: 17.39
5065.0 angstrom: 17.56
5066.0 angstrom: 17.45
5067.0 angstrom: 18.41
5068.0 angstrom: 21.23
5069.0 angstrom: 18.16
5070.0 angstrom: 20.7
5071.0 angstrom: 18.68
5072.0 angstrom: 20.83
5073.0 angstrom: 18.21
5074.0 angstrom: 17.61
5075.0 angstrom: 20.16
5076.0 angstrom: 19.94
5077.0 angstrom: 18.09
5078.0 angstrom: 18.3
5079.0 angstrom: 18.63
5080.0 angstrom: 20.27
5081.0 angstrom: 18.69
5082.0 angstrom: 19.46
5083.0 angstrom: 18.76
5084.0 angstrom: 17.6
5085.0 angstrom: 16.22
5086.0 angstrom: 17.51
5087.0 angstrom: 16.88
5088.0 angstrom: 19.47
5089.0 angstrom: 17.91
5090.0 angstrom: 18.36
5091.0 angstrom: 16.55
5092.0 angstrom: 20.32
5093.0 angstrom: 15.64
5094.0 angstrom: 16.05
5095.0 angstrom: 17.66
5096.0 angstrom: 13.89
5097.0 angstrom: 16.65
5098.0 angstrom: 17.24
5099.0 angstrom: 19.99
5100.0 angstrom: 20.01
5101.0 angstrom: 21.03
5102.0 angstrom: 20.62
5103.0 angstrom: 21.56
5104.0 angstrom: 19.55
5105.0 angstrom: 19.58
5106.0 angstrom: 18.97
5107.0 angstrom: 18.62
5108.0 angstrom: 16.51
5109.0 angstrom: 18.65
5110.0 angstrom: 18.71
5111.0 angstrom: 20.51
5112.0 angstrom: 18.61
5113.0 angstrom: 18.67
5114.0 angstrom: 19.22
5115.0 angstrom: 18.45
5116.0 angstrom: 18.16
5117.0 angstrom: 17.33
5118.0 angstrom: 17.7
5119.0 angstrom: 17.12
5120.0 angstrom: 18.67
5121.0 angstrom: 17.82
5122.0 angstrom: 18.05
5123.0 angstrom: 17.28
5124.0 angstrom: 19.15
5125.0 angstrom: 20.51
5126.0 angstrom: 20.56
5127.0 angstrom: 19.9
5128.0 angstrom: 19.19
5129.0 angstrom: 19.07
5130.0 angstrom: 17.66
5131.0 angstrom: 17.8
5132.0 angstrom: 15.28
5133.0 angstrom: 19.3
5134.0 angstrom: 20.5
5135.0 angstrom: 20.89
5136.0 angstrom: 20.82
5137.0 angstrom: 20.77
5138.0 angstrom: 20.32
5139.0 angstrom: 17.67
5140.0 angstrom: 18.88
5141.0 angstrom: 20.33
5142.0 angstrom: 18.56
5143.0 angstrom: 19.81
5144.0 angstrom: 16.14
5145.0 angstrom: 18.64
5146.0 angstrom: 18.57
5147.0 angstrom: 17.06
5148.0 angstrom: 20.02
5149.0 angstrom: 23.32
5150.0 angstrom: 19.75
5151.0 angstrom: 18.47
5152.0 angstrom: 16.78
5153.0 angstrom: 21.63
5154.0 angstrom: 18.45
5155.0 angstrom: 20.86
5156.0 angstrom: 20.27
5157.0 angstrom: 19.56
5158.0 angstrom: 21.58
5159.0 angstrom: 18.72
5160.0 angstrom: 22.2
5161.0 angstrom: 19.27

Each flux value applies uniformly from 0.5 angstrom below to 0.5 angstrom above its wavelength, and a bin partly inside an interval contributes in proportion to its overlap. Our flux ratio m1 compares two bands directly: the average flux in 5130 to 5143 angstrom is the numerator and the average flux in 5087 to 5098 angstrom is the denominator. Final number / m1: 1.12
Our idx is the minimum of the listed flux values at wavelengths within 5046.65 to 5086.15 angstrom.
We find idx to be 14.82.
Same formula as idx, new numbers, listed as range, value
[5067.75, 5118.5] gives 13.89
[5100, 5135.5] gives 15.28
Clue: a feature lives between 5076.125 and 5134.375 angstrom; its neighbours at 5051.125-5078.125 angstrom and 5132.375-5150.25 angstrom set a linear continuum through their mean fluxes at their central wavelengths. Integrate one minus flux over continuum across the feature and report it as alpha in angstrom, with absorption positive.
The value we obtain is 1.7 angstrom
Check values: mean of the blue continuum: 18.5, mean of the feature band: 18.5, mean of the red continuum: 19.5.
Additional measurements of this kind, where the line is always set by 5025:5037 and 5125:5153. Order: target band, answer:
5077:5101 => 0.92 angstrom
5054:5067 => 0.32 angstrom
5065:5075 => -0.27 angstrom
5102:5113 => -0.17 angstrom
